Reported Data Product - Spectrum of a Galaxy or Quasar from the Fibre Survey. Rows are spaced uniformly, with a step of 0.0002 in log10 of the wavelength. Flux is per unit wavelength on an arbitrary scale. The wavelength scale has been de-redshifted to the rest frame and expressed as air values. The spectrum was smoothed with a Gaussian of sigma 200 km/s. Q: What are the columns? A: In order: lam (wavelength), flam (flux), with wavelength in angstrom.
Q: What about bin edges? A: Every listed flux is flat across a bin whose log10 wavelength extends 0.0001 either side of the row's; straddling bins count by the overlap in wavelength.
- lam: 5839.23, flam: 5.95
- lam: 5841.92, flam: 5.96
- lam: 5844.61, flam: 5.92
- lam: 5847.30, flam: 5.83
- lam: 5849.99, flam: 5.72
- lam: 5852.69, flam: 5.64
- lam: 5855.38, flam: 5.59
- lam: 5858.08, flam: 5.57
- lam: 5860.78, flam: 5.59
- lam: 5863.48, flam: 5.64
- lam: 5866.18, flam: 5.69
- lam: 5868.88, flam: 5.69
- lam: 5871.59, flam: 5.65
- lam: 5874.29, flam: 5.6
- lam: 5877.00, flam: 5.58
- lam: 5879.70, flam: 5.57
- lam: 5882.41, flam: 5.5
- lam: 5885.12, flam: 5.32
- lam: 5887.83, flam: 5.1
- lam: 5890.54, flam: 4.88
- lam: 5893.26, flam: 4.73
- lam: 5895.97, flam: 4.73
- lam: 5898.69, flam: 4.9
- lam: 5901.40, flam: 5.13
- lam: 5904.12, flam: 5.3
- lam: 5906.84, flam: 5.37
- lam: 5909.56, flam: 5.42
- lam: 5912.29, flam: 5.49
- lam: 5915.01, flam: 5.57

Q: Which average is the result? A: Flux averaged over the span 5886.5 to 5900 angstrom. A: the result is 4.87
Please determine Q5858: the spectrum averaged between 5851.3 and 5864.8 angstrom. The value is 5.6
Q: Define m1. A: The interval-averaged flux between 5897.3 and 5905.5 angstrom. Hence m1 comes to 5.11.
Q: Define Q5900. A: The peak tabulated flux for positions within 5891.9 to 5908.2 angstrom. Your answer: 5.37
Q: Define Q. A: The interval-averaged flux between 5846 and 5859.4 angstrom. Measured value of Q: 5.67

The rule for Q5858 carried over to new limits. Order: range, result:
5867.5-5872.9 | 5.67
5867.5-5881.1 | 5.62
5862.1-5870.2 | 5.67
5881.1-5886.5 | 5.41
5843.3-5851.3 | 5.83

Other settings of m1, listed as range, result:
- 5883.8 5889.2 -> 5.21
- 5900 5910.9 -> 5.31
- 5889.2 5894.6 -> 4.8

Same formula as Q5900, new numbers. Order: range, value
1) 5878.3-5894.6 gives 5.57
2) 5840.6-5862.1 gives 5.96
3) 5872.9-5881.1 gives 5.6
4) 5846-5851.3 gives 5.83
